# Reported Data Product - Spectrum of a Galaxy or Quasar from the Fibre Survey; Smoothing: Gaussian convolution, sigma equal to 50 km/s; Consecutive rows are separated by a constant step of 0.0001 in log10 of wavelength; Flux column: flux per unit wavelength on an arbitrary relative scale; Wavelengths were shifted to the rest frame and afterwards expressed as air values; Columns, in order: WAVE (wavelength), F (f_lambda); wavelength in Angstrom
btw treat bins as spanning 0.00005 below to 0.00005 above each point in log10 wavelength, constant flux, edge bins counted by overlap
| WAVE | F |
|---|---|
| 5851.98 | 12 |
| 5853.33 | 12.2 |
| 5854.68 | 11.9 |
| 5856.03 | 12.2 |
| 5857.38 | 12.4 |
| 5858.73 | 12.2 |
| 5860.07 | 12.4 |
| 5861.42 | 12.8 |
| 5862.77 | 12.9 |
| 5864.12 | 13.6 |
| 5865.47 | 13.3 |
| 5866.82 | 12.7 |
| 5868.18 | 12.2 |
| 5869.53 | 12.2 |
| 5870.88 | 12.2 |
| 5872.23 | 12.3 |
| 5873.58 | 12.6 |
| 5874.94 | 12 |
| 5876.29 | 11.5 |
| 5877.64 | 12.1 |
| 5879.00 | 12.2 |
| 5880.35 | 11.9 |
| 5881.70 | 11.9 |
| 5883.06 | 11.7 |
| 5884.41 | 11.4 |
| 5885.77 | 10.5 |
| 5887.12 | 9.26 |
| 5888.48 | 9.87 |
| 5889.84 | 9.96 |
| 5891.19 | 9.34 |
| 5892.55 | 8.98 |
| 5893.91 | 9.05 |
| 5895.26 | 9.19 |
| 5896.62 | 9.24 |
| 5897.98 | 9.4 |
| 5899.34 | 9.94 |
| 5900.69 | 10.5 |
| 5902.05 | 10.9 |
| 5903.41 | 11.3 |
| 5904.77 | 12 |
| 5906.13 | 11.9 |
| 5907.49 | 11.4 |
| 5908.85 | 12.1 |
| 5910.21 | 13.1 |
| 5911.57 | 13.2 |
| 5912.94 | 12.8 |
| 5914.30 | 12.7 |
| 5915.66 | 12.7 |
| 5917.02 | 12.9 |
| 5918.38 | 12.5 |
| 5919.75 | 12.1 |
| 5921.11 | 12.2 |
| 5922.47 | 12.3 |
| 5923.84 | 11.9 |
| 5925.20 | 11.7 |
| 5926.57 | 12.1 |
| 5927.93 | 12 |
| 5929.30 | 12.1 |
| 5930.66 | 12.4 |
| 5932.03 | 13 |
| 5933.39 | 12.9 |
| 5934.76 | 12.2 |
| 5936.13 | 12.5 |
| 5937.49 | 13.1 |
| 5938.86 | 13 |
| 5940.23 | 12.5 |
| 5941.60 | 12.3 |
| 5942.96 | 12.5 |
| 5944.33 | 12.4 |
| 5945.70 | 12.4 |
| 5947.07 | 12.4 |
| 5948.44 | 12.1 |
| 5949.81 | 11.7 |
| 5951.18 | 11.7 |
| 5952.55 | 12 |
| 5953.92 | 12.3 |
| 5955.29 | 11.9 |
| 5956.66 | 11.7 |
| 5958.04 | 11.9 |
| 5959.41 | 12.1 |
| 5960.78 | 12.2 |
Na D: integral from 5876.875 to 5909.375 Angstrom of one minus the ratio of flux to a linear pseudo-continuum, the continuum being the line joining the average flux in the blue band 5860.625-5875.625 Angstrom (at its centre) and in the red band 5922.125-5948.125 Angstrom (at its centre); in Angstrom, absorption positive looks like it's 4.8 Angstrom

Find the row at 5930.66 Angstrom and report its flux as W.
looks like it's 12.4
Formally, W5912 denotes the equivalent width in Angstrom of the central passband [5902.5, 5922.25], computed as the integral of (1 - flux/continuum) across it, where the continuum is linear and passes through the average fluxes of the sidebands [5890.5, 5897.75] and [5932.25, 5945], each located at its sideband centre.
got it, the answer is -3.3 Angstrom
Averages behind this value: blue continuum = 9.18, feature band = 12.3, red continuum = 12.6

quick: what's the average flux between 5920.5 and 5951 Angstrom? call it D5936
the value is 12.3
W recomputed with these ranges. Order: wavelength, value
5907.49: 11.4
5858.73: 12.2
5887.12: 9.26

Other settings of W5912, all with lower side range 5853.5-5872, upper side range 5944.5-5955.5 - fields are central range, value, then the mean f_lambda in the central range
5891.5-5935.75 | 2.3 Angstrom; 11.6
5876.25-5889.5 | 1.3 Angstrom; 11.2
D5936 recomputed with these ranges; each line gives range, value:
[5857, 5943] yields 11.8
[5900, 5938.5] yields 12.2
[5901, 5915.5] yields 12.1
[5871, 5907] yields 10.8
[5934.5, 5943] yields 12.6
